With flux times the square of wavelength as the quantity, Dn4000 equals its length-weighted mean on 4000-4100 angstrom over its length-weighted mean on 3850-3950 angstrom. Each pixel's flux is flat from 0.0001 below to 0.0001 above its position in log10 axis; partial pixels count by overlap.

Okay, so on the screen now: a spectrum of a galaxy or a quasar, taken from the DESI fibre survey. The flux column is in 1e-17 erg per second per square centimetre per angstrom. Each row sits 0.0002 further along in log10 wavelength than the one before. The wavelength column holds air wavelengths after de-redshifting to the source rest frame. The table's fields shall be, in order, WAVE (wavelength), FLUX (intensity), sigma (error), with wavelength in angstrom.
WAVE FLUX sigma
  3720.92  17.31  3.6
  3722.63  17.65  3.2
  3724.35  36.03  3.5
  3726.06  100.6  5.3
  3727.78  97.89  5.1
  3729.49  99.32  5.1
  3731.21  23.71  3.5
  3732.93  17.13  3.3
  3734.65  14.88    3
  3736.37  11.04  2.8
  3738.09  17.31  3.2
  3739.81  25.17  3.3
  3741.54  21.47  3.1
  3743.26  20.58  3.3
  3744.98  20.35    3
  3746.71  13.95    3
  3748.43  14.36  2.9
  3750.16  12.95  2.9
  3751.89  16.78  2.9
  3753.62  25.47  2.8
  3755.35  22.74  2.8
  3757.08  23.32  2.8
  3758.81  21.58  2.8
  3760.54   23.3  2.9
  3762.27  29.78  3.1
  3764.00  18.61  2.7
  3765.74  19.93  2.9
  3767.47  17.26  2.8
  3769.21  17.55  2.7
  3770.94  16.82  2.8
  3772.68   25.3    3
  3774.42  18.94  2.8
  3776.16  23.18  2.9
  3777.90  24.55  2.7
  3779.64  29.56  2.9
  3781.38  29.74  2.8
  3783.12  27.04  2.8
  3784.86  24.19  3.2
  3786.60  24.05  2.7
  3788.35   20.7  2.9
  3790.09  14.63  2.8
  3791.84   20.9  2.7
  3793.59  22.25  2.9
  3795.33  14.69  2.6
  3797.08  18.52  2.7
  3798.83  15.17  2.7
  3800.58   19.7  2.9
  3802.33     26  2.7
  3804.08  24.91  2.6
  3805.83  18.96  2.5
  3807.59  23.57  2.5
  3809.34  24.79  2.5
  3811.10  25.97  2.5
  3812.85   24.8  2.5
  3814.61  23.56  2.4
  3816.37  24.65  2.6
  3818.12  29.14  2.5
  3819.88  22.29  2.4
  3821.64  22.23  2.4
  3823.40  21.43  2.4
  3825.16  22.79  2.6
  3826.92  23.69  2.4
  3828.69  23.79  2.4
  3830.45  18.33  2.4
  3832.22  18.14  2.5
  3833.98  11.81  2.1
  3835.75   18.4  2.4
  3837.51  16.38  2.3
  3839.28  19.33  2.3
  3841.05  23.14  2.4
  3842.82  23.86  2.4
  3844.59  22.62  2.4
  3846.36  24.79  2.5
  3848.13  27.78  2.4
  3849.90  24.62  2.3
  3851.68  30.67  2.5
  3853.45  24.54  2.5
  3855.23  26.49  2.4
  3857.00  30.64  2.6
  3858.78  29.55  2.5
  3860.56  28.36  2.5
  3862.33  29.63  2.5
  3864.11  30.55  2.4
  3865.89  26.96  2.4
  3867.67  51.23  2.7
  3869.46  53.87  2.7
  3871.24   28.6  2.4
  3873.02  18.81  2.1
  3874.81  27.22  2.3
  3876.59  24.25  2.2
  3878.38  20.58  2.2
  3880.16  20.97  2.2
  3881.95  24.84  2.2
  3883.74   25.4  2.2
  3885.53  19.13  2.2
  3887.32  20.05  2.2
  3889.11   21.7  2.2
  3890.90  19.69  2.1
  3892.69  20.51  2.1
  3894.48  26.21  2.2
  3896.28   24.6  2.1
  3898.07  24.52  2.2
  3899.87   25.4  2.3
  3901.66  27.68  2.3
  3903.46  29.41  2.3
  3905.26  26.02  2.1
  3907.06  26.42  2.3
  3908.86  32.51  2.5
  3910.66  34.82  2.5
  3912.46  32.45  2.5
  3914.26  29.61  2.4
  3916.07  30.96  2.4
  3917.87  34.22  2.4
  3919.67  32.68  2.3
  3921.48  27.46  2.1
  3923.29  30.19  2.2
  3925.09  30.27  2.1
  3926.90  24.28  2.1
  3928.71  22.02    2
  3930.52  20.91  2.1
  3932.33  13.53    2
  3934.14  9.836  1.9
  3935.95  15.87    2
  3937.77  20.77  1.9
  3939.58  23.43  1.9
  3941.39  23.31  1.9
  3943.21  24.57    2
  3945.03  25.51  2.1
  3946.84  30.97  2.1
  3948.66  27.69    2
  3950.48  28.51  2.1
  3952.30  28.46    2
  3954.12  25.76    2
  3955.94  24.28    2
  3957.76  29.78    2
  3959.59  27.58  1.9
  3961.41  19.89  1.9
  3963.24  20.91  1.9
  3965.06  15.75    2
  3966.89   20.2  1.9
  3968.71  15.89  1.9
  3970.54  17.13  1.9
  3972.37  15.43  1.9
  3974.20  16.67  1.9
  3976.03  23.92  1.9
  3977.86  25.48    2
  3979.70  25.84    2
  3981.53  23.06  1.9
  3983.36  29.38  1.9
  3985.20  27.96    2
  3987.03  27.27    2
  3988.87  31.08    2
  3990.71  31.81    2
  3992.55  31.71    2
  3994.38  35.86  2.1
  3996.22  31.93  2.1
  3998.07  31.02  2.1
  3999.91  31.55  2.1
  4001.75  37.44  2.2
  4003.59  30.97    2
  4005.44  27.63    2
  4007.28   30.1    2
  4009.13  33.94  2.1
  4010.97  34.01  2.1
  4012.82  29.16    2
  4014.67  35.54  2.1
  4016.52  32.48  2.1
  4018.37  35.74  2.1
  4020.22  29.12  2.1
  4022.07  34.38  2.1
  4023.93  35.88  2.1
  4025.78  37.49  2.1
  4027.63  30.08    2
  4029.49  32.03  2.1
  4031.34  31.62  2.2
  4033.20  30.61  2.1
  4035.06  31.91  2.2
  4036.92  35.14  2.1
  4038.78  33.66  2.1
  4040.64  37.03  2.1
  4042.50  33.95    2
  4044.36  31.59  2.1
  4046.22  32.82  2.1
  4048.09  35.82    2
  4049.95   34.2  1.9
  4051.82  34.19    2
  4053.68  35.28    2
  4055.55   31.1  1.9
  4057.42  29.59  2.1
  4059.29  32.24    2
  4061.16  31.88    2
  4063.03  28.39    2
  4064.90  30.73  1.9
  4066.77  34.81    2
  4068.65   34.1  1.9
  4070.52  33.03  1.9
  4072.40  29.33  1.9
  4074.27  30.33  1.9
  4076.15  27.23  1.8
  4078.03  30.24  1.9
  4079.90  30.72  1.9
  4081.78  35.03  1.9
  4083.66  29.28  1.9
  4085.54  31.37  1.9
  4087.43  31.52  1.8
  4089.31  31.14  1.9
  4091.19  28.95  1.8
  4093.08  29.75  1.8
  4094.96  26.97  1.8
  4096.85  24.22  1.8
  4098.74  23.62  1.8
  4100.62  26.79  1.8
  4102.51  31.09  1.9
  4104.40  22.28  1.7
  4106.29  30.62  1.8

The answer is 1.29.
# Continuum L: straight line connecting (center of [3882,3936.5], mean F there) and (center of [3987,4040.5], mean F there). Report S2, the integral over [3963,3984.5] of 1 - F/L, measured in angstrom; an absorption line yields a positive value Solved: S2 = 6.5 angstrom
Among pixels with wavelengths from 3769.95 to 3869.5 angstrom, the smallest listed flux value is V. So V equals 11.81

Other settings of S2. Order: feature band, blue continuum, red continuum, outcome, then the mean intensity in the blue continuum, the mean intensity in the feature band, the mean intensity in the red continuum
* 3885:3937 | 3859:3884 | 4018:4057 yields 8.72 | 29.5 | 25.3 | 33.4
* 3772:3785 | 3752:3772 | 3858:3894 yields -1.87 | 21.3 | 25.4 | 27.1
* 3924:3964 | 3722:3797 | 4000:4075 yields 9.15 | 26.3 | 23.6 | 32.7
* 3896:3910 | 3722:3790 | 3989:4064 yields 1.34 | 27.2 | 27.3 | 32.8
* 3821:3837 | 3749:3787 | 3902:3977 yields 2.20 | 22.3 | 19.9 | 24.6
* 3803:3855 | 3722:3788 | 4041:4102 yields 9.94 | 27.4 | 22.9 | 31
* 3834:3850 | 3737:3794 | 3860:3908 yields 2.06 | 21.3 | 21.7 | 26.7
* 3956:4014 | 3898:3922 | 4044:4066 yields 8.11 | 29.8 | 26.8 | 32.4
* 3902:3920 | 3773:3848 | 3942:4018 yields -3.99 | 22.2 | 30.8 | 27.2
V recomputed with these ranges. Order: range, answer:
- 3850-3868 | 24.54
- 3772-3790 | 18.94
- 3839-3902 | 18.81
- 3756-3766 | 18.61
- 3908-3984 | 9.836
